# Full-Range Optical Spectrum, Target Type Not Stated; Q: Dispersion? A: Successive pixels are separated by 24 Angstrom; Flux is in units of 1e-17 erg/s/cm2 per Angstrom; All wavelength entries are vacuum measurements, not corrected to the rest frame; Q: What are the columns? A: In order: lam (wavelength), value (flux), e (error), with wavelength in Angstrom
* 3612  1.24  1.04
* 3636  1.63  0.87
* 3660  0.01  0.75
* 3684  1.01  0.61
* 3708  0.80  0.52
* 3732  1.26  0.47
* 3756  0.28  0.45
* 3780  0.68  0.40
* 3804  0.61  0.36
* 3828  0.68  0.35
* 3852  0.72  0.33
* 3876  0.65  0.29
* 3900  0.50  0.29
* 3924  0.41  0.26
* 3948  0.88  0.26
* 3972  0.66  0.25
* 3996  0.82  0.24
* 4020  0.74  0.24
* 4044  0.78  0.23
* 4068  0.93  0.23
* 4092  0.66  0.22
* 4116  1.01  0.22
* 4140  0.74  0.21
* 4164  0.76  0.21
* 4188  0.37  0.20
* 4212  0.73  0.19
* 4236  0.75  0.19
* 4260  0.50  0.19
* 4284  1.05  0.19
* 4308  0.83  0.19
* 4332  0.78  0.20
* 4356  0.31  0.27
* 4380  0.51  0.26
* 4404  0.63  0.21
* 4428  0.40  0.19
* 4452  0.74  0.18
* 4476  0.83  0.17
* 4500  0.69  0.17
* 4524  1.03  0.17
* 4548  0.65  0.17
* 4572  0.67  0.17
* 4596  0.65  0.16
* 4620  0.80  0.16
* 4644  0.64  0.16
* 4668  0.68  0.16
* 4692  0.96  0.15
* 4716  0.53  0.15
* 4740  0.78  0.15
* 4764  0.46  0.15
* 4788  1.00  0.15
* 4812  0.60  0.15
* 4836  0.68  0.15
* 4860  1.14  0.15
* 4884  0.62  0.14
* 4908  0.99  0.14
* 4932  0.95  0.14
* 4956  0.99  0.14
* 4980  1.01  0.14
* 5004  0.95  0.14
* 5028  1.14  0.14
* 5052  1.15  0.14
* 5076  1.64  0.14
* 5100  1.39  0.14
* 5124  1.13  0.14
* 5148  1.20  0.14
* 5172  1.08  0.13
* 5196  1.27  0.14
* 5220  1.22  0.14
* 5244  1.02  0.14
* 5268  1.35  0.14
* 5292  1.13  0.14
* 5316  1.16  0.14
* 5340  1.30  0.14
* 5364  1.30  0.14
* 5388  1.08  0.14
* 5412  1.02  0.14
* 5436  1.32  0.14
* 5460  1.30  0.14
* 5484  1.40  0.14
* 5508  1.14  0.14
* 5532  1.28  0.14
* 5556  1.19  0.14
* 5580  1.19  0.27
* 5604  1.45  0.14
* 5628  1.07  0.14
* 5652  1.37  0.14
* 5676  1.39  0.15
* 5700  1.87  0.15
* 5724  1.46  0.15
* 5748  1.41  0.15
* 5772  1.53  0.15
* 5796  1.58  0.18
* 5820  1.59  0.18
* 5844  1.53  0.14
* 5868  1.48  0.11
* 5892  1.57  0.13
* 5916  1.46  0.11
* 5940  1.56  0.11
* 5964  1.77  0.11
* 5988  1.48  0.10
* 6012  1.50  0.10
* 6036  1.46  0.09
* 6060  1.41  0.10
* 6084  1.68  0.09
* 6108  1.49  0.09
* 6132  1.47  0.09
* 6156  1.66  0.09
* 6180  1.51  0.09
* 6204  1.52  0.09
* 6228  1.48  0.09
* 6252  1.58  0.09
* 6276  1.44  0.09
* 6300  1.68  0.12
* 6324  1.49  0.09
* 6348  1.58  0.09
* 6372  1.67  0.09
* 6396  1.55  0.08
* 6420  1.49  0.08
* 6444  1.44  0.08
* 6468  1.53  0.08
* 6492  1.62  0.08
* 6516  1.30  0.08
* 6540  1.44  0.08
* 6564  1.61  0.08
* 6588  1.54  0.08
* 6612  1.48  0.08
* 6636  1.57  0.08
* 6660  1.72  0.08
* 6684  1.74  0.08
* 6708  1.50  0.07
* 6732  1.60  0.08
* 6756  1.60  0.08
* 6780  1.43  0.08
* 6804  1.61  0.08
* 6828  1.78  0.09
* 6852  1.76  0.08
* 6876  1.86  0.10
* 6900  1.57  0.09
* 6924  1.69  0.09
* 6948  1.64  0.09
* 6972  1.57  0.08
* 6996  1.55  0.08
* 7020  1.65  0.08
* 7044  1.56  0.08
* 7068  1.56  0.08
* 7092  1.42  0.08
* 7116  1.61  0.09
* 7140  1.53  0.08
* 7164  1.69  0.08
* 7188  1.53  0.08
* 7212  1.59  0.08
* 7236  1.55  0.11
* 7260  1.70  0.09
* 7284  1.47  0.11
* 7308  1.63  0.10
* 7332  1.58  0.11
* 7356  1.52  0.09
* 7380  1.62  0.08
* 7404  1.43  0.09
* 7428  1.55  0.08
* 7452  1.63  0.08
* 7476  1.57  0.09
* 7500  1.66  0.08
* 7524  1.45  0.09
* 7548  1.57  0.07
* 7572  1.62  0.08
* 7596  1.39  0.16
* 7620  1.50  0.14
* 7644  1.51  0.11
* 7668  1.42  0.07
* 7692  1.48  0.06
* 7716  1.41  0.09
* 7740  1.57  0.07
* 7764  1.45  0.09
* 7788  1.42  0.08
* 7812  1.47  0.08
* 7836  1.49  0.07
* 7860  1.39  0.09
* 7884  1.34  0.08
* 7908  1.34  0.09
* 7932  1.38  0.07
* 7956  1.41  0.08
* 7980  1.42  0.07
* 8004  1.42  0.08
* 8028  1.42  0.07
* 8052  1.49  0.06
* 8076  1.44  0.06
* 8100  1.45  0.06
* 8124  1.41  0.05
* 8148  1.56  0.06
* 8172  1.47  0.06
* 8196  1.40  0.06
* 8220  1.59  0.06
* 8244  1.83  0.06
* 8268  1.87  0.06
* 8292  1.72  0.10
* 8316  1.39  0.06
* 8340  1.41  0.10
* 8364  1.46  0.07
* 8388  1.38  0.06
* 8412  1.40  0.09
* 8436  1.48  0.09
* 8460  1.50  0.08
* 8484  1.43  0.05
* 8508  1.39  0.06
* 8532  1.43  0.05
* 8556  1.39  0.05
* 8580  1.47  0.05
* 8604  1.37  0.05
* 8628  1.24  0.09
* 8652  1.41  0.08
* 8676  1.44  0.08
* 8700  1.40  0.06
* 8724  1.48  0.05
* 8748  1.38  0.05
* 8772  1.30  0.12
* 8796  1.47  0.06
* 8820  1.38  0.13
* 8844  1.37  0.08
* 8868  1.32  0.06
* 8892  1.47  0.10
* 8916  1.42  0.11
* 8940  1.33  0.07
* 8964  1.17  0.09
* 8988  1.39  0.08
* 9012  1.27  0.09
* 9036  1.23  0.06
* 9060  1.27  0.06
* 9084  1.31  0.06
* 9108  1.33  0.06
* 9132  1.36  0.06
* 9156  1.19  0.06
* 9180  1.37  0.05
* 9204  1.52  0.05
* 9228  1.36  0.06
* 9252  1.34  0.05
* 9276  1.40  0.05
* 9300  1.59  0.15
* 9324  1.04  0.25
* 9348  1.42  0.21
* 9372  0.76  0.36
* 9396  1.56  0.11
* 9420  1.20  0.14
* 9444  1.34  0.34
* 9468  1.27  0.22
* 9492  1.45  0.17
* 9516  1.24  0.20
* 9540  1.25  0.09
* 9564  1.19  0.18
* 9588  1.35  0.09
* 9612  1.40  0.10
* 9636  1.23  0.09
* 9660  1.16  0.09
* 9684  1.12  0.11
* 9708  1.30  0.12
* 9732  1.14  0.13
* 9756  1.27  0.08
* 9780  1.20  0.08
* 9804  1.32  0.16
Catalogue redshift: 0.26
